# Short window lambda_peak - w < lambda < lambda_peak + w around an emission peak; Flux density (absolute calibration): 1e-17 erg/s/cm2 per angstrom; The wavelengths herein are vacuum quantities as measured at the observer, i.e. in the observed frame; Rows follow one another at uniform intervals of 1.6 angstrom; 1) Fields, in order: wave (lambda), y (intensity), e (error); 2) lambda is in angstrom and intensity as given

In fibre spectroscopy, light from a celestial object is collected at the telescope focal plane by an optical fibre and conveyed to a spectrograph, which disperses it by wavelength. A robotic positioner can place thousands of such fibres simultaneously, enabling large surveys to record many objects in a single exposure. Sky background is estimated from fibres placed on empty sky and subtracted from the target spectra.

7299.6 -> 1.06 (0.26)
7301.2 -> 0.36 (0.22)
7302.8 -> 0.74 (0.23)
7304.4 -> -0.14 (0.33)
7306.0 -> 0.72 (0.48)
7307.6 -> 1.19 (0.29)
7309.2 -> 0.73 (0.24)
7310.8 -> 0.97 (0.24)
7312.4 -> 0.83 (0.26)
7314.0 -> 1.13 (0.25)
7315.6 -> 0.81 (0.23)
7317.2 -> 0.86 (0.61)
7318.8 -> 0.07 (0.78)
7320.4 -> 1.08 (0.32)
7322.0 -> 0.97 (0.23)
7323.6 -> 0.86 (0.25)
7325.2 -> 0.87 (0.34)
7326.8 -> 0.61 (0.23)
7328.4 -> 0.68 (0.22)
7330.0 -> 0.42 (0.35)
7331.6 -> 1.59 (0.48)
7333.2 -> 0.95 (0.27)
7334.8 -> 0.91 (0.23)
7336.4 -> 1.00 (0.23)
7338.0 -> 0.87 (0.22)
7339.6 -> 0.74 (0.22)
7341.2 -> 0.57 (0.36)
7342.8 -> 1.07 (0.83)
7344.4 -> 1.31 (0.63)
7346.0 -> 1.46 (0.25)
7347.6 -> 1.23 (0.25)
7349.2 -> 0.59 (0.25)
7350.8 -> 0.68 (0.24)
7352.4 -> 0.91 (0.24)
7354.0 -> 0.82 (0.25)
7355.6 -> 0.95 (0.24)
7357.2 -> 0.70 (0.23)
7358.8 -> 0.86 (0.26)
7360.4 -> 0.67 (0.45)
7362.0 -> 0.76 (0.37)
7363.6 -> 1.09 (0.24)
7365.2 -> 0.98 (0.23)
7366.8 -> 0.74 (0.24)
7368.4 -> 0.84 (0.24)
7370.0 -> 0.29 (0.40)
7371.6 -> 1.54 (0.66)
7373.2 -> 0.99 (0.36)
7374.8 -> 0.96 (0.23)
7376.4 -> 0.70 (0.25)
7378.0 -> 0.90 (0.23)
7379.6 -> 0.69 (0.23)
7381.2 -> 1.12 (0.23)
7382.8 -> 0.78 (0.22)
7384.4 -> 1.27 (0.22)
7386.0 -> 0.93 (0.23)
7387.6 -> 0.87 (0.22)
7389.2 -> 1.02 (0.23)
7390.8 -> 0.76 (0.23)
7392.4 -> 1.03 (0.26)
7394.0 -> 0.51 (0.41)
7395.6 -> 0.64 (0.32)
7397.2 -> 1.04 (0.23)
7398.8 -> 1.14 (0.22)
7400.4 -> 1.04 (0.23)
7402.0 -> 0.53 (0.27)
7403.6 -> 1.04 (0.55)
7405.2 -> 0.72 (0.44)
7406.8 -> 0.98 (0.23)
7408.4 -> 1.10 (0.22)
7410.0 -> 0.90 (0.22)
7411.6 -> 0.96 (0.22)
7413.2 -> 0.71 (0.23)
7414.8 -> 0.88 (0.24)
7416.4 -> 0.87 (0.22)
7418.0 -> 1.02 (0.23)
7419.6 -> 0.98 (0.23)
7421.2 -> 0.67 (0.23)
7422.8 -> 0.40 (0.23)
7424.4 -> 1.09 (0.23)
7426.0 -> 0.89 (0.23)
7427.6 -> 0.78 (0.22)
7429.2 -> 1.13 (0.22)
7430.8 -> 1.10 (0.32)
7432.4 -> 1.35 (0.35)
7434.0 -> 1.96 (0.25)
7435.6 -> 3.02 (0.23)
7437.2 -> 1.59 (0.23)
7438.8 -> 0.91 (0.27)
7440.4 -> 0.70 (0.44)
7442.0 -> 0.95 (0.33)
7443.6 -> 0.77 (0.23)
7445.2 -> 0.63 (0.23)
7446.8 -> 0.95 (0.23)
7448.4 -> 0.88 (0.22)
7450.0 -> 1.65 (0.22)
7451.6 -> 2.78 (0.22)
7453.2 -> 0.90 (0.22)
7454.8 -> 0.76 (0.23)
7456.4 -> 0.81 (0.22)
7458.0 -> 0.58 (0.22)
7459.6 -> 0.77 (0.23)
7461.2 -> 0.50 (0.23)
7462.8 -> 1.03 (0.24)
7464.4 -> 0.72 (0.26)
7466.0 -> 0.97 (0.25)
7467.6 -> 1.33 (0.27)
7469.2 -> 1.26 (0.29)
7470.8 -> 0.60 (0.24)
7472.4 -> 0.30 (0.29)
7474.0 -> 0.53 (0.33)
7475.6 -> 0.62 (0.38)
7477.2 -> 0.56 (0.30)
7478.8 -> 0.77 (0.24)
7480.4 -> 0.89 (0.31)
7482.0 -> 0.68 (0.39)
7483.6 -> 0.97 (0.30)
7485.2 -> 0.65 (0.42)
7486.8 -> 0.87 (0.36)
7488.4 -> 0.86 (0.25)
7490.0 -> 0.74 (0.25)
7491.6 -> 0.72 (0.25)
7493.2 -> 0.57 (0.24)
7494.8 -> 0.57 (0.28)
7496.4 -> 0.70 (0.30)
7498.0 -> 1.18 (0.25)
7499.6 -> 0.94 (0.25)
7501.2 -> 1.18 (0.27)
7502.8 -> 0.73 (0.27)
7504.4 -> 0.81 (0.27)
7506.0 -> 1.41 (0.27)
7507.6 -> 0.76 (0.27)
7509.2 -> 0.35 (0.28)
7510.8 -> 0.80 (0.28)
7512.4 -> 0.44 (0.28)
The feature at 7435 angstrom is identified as [S II]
